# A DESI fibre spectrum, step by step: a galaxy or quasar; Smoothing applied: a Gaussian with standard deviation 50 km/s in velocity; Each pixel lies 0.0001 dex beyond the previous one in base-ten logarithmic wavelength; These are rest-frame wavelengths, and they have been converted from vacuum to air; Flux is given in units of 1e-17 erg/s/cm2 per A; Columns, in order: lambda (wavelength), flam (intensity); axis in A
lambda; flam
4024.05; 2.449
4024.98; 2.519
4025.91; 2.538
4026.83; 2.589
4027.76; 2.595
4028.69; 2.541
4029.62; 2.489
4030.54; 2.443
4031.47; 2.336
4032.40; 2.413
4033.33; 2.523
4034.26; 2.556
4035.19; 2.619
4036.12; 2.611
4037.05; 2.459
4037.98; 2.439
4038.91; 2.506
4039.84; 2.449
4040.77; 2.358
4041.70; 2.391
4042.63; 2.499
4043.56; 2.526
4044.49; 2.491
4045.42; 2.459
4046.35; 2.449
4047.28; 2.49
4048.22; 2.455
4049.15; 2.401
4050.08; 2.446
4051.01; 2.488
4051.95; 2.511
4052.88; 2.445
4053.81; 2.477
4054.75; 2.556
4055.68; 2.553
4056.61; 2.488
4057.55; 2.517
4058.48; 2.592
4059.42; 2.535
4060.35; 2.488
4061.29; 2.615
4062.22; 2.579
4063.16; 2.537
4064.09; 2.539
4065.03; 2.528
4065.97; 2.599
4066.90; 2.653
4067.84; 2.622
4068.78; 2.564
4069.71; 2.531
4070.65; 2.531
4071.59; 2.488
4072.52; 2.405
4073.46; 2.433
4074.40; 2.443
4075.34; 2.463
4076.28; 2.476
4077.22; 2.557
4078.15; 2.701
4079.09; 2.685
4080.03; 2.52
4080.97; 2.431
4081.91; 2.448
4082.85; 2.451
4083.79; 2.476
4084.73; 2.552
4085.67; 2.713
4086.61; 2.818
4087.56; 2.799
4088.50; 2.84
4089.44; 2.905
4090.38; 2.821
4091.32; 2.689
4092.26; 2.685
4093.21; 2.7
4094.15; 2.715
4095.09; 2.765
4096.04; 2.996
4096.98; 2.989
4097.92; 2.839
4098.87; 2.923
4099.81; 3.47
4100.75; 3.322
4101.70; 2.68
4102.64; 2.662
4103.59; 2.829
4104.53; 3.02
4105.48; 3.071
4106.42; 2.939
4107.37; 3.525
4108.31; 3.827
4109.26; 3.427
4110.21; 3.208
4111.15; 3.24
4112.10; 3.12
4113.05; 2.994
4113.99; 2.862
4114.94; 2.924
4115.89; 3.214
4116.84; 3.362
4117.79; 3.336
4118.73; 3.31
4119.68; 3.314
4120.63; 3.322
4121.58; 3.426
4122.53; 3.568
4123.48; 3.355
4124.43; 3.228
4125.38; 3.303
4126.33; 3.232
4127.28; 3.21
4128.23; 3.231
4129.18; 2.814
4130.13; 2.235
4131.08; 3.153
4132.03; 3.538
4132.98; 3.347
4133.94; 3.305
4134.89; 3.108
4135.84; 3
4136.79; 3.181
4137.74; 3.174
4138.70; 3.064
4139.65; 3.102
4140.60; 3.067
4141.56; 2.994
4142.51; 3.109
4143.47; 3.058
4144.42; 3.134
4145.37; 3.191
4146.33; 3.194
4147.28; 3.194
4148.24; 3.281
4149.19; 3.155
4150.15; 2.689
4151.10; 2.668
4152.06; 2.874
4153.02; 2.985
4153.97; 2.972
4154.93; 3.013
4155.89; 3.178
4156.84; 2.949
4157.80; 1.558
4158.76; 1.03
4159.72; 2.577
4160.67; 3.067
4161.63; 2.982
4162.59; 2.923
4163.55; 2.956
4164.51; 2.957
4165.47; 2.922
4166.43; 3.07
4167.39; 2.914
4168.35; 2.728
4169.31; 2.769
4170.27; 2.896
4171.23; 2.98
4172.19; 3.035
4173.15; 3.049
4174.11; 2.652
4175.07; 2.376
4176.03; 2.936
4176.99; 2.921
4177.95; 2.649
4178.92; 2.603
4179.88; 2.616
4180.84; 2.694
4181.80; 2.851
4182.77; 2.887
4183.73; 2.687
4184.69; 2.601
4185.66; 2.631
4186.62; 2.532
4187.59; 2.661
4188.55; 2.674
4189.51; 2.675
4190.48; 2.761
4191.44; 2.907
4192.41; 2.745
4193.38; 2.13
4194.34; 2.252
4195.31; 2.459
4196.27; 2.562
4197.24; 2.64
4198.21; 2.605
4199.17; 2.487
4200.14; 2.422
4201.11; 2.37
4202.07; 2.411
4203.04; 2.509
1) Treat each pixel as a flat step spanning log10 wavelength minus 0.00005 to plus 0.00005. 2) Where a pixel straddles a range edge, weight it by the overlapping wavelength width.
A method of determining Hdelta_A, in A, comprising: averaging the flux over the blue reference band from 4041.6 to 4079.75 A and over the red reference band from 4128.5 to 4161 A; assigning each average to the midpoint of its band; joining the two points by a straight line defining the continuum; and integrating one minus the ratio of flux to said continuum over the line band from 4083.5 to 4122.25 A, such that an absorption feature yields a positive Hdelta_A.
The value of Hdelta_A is -4.07 A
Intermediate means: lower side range 2.52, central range 3.02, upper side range 2.94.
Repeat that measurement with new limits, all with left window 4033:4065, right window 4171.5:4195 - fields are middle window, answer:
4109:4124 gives -3.8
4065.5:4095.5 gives -0.7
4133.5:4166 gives -3.5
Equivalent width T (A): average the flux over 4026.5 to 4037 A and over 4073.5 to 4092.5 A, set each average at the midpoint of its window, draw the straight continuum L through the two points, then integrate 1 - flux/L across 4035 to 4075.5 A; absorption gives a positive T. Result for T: 0.9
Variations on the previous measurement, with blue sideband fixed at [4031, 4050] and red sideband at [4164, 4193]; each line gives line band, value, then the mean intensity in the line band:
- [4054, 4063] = -0.12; 2.54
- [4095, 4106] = -1.55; 2.97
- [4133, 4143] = -1.62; 3.12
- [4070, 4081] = 0.15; 2.51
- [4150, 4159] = 0.31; 2.63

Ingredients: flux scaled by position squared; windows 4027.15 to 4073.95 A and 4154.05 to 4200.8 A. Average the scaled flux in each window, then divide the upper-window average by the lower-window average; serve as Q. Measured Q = 1.14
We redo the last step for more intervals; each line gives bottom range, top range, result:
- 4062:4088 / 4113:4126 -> 1.30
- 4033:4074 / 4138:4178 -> 1.21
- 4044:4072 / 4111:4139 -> 1.30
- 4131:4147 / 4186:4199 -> 0.84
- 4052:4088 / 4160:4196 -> 1.14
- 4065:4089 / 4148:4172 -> 1.14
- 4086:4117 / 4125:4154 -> 1.05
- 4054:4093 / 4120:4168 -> 1.21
